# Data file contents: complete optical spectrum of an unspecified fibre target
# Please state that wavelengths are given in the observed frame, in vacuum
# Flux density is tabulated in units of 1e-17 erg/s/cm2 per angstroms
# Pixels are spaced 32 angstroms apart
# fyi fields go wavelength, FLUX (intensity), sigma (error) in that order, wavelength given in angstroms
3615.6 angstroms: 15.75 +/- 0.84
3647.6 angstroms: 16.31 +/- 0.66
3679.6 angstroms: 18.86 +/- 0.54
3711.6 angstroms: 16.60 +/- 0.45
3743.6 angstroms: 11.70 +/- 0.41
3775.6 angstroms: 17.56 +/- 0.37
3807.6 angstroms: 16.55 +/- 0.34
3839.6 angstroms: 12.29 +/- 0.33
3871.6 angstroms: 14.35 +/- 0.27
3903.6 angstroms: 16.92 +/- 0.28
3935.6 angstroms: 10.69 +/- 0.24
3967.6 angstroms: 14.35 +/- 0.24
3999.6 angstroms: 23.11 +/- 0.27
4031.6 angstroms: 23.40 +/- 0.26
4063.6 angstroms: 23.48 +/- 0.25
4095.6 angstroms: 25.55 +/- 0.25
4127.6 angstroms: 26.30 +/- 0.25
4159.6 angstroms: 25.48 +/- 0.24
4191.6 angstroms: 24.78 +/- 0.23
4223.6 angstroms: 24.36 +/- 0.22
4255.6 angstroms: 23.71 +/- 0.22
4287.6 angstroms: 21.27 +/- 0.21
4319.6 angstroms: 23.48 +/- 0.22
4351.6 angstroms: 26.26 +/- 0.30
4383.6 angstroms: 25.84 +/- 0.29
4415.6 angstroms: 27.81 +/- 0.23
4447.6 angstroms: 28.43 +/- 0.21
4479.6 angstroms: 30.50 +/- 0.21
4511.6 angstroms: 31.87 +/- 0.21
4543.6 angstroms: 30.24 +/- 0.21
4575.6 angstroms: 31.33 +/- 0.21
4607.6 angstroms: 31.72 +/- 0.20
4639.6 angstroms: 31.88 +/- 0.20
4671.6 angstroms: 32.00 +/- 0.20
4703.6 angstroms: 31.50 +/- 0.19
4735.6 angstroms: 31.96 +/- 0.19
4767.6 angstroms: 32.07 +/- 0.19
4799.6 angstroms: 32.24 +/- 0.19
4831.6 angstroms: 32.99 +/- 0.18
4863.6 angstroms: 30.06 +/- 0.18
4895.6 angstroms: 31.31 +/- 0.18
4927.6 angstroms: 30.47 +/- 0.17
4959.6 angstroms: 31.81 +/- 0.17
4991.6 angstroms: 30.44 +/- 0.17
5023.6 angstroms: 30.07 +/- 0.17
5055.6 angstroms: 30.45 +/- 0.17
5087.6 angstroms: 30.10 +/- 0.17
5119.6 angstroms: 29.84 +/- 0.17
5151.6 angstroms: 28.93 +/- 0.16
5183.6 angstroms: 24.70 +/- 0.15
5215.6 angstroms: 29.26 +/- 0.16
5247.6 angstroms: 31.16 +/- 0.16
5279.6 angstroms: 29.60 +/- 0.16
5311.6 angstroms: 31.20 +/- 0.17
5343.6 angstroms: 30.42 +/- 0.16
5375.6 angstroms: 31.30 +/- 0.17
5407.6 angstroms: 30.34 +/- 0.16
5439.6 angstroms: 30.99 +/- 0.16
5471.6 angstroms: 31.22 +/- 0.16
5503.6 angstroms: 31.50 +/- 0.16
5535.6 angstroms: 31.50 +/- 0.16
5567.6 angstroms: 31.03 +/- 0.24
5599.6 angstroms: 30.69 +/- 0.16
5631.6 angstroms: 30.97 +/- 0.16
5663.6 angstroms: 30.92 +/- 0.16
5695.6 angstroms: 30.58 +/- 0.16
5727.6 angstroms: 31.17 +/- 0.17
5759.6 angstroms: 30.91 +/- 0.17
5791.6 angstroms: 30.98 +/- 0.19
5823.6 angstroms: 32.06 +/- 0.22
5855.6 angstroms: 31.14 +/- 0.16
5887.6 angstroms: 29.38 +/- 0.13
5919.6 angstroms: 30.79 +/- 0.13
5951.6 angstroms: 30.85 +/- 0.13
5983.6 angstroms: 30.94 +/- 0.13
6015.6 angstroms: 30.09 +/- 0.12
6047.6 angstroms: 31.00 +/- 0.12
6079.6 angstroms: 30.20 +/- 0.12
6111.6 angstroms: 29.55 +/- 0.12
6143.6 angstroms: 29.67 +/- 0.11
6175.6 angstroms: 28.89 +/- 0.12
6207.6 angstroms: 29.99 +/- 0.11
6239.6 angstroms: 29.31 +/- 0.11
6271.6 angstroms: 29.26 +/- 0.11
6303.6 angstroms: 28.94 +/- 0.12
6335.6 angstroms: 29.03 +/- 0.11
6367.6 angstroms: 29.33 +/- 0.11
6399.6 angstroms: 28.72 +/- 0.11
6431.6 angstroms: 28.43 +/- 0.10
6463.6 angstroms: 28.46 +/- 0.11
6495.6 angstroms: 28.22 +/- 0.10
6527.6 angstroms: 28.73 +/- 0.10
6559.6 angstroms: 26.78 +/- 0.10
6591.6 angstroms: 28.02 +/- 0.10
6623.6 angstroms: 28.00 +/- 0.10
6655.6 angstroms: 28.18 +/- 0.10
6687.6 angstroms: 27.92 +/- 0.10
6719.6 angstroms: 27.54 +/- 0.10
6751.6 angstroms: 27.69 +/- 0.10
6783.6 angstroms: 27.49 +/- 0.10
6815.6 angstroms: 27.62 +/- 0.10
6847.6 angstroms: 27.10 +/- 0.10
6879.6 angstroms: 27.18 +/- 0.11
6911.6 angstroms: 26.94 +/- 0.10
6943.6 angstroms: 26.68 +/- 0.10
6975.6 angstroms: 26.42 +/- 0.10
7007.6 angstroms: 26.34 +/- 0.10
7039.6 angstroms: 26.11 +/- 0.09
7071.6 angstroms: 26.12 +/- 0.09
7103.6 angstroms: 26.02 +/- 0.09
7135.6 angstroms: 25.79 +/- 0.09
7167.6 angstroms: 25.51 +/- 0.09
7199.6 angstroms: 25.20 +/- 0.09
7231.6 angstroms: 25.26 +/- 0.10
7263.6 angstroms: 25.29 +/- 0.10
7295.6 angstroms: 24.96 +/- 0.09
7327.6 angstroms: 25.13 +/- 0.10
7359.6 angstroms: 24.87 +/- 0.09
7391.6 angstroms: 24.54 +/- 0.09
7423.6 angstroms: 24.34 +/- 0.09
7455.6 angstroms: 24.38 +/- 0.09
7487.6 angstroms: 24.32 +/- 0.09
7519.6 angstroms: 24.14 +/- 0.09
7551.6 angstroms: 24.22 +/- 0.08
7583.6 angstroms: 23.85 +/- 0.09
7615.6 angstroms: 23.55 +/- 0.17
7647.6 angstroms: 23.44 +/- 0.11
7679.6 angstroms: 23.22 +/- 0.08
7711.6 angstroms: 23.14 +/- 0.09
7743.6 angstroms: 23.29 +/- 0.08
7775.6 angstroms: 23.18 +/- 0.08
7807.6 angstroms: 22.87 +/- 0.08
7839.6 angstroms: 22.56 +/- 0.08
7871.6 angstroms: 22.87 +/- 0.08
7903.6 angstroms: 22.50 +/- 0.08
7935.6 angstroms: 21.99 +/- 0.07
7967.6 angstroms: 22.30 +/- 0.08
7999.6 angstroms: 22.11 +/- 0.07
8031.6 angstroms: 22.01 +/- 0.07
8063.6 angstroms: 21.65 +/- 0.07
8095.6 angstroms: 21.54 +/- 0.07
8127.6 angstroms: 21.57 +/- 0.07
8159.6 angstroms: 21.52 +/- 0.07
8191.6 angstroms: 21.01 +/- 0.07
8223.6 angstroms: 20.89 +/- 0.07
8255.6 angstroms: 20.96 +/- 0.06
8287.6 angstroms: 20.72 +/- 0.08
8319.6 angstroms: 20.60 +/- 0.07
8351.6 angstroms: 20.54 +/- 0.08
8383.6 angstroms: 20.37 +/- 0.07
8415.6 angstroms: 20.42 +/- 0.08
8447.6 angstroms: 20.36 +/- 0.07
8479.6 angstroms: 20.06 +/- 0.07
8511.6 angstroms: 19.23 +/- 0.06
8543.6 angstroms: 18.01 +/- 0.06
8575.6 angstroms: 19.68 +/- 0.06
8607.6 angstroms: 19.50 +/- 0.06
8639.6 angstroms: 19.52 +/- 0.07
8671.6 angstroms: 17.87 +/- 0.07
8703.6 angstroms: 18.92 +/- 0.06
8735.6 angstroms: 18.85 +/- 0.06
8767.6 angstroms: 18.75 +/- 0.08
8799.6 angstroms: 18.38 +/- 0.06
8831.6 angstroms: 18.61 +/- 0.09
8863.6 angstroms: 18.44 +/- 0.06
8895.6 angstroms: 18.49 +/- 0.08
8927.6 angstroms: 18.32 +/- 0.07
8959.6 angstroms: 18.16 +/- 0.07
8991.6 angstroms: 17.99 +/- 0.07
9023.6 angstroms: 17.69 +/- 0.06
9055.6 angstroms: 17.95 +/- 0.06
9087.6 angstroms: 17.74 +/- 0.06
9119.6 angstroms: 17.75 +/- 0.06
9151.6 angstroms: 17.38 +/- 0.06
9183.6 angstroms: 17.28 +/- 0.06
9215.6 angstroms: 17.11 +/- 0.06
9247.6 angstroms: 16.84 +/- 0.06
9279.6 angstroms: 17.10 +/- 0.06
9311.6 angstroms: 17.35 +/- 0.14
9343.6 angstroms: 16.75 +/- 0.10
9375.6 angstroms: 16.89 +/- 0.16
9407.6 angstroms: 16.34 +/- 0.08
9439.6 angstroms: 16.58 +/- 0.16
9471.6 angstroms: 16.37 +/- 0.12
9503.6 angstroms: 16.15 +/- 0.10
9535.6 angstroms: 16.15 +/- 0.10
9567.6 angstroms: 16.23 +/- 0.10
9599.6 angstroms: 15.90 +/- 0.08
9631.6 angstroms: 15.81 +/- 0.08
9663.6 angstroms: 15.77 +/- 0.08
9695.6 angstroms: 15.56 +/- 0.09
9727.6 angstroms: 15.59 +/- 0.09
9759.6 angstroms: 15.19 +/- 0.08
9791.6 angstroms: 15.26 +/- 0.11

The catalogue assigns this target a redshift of 0.00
